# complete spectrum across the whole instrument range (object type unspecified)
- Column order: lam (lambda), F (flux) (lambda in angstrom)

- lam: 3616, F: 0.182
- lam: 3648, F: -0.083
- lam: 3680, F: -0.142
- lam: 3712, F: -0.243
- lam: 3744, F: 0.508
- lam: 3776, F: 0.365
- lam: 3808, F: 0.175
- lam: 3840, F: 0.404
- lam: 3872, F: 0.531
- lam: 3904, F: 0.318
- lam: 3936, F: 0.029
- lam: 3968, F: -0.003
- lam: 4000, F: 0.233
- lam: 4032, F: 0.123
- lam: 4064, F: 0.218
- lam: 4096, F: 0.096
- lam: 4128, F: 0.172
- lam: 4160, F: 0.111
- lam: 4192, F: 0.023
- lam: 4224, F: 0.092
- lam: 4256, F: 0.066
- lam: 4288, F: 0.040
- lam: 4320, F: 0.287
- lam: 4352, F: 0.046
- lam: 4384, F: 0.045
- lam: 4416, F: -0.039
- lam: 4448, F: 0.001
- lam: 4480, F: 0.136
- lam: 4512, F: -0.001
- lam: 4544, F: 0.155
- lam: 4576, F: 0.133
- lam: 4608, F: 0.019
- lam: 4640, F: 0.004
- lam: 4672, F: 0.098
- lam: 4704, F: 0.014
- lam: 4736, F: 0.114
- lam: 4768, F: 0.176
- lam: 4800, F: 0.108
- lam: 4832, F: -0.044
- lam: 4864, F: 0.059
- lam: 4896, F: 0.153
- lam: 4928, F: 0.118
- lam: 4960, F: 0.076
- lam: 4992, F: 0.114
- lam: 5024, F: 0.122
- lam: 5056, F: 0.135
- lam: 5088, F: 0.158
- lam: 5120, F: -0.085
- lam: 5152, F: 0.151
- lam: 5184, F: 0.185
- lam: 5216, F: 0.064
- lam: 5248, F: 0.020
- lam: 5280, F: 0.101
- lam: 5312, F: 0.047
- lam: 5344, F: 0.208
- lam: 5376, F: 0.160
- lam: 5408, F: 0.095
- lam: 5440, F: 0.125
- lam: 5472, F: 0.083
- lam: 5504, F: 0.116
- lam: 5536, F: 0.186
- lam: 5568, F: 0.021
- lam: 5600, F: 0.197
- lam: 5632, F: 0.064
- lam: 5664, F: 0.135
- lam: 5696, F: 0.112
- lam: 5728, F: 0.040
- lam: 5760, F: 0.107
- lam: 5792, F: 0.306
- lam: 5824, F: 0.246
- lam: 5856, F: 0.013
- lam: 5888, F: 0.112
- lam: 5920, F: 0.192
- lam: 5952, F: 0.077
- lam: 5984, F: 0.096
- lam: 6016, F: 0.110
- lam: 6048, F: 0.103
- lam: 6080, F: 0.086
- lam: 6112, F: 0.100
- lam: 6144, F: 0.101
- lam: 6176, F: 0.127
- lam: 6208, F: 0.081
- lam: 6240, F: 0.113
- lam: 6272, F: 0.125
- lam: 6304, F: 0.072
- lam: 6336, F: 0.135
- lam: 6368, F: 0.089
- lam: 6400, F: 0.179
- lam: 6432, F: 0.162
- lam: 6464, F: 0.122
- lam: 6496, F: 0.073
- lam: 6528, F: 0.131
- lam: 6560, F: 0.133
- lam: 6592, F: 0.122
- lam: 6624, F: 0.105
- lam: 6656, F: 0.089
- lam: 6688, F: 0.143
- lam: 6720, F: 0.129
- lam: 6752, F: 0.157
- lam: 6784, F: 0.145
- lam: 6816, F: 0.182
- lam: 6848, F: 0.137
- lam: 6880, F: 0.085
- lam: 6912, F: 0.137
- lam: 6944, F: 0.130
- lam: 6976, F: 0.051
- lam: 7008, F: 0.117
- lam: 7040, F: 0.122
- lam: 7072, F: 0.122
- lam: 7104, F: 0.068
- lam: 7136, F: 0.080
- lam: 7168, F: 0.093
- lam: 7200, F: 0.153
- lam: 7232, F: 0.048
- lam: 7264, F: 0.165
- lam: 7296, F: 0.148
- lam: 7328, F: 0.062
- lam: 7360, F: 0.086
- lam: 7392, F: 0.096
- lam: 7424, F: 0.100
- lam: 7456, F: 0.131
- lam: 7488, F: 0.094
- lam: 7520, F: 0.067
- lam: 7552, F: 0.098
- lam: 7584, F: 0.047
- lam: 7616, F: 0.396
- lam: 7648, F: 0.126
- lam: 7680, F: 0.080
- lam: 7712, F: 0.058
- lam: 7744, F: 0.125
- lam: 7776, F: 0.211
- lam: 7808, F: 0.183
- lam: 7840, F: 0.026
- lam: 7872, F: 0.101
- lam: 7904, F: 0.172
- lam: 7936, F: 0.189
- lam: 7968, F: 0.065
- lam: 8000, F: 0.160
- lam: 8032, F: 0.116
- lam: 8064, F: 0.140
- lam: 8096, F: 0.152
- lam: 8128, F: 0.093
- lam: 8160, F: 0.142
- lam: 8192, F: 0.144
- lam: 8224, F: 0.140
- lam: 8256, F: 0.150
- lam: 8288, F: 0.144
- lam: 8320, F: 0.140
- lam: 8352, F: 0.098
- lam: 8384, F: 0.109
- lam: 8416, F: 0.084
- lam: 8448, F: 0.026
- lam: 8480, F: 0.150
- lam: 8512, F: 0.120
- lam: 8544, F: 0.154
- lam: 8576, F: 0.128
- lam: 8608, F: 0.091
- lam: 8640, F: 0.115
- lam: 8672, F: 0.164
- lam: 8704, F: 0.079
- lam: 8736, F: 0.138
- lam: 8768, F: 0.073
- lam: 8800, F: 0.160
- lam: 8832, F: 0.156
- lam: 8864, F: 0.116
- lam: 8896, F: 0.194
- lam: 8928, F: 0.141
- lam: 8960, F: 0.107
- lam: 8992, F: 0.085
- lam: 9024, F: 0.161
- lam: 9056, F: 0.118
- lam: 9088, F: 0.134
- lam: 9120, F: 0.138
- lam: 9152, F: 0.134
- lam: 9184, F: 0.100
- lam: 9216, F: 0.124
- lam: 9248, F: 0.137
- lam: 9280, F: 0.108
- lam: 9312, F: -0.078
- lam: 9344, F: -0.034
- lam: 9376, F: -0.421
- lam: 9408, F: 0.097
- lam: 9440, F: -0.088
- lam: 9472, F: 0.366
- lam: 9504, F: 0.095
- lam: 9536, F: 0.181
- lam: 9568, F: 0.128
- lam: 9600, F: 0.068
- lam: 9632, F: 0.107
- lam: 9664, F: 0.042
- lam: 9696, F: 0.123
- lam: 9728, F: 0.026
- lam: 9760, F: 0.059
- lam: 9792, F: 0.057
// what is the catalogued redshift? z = 1.04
